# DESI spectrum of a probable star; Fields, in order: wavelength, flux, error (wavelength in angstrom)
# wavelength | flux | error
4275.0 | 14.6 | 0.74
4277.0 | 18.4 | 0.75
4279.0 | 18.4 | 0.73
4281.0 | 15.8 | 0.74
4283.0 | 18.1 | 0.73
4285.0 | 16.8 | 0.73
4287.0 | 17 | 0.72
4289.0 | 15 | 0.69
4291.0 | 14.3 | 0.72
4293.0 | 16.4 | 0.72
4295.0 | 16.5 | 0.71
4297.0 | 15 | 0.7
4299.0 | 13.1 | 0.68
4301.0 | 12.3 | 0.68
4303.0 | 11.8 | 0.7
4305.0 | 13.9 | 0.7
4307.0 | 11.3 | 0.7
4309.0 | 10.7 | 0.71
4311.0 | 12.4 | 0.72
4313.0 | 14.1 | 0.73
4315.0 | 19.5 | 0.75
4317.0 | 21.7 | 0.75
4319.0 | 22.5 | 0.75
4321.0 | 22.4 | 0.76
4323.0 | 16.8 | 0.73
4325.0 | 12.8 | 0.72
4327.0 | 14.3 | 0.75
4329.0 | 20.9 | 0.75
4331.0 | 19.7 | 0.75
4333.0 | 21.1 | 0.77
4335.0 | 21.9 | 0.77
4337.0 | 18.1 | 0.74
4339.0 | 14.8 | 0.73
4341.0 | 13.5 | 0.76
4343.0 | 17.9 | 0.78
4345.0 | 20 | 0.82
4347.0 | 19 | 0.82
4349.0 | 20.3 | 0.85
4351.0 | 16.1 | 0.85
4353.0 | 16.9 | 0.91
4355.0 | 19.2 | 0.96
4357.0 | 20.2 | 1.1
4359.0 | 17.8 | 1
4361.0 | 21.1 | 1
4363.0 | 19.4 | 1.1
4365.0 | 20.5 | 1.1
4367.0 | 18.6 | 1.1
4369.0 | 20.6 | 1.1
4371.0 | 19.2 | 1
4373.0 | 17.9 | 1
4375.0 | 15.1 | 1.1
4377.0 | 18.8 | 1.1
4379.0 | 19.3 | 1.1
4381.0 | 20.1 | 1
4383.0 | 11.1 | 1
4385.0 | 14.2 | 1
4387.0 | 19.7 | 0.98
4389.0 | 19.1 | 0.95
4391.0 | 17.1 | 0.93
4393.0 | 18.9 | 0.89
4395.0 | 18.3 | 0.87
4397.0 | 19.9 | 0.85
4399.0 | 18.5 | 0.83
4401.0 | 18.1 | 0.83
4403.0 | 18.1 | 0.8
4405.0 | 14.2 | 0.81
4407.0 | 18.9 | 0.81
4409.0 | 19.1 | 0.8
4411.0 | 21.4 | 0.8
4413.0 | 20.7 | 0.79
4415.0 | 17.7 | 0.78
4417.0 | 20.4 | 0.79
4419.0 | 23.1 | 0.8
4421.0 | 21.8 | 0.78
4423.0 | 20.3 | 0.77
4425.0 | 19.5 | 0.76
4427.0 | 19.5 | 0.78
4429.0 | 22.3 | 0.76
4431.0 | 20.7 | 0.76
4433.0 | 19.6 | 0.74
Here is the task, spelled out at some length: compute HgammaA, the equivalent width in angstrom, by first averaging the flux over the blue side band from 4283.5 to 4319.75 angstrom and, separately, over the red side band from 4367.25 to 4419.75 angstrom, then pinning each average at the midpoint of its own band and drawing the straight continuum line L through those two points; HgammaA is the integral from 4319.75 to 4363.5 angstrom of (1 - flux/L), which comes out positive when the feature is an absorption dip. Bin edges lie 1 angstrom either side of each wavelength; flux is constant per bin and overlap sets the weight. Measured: -4.7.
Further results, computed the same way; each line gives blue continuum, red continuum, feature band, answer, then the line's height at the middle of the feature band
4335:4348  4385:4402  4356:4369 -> -1.27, 17.9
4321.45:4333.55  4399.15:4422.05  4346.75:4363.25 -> -0.55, 18.2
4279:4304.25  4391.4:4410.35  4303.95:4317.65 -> 1.05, 15.8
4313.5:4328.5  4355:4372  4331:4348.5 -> 0.53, 19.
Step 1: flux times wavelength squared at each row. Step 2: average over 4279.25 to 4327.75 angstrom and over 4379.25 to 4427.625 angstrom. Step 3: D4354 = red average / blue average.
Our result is 1.25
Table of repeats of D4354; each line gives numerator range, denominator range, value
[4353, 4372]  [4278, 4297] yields 1.23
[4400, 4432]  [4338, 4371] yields 1.10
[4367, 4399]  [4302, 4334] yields 1.11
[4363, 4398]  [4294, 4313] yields 1.44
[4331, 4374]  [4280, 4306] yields 1.28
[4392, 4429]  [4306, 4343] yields 1.18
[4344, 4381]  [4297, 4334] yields 1.20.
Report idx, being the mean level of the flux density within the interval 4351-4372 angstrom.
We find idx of 19.2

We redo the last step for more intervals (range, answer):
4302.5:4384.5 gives 17.7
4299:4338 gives 16.7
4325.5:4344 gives 17.9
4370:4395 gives 17.6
